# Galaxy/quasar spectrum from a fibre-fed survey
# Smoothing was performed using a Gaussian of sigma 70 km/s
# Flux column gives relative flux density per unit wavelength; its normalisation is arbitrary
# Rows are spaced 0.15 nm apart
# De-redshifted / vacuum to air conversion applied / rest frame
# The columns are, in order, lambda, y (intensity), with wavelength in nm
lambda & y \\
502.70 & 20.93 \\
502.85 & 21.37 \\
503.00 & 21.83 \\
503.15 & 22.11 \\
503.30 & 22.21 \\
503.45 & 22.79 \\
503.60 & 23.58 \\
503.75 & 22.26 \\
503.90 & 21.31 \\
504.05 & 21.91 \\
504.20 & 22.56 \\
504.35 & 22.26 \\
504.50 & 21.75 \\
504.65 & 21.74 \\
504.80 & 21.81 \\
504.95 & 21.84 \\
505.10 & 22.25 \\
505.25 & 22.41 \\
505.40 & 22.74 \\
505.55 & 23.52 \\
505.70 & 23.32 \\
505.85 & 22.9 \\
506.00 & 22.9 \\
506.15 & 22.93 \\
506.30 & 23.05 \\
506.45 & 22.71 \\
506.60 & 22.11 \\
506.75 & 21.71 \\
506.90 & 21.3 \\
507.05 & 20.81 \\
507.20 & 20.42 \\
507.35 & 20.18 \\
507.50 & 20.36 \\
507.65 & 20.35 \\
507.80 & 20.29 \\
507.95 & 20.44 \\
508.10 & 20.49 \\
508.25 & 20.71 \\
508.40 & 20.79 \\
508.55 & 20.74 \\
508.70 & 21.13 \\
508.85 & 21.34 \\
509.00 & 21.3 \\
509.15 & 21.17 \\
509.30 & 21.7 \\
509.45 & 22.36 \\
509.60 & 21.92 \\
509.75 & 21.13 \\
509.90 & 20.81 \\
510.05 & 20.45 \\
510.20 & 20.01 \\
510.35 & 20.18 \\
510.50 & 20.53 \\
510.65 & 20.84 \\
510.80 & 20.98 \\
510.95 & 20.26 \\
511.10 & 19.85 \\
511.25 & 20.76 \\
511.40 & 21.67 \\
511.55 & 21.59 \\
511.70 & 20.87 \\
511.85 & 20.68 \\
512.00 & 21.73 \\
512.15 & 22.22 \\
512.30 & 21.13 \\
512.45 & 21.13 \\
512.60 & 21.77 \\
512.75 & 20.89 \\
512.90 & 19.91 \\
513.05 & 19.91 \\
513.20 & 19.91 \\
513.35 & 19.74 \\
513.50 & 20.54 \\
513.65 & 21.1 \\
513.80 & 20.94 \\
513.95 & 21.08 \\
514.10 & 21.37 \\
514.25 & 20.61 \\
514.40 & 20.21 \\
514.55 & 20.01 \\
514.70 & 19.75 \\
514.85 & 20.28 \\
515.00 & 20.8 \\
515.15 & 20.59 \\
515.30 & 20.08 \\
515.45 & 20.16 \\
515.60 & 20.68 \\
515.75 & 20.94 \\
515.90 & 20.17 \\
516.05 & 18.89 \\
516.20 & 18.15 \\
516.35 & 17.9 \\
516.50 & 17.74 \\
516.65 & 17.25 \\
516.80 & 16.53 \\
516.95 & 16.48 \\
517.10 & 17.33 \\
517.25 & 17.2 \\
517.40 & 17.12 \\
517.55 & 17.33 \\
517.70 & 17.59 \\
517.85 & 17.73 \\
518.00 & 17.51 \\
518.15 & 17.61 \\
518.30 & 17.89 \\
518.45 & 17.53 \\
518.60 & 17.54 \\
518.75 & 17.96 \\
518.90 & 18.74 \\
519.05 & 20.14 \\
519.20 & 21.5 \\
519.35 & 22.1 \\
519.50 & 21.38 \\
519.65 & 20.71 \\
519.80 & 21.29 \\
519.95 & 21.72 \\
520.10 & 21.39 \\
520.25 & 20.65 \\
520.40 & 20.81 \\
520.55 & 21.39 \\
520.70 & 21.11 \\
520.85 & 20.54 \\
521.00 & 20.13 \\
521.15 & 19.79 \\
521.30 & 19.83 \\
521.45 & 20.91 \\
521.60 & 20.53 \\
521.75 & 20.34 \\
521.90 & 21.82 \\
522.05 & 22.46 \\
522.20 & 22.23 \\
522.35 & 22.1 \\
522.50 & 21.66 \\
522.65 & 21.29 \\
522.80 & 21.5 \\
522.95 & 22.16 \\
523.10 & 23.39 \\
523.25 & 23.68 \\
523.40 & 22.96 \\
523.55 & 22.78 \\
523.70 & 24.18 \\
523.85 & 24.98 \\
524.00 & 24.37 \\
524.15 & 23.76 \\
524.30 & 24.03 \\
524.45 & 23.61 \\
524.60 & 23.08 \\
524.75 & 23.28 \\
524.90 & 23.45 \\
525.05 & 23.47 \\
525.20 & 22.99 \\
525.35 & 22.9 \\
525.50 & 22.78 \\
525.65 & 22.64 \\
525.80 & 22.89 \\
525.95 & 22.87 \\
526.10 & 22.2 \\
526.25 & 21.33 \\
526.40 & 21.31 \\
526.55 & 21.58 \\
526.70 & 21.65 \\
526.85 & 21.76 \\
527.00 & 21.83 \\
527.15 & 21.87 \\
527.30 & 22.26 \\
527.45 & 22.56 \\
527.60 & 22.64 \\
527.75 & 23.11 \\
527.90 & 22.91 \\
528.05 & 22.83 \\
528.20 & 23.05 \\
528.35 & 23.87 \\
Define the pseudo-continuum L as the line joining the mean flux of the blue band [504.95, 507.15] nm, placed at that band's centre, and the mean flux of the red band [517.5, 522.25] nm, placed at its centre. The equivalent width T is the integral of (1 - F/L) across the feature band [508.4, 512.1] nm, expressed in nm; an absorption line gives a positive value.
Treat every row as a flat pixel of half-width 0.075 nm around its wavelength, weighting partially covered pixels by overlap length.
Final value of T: 0.118 nm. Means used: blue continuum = 22.4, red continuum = 20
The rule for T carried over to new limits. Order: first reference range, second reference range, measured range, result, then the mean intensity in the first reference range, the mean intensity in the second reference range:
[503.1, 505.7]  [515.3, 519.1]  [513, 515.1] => -0.14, 22.3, 18.2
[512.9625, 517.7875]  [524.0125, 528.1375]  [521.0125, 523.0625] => 0.01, 19.3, 22.7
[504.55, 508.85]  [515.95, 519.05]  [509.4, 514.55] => -0.30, 21.6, 17.7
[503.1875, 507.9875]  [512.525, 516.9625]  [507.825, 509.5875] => 0.01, 22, 19.9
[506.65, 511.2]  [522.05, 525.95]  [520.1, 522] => 0.16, 20.8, 23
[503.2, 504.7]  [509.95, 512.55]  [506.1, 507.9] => 0.03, 22.2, 20.9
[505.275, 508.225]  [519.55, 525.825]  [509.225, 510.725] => 0.06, 21.7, 22.2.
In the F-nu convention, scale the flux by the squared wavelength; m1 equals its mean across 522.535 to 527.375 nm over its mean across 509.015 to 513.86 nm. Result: 1.1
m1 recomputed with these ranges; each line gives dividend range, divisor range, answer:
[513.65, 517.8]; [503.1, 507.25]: 0.90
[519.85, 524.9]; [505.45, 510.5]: 1.09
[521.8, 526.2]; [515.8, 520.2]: 1.25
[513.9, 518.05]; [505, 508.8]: 0.91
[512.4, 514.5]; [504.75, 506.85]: 0.94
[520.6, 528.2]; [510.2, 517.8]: 1.17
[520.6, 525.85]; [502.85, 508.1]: 1.09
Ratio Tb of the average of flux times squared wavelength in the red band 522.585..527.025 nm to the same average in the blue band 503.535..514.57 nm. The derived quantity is 1.1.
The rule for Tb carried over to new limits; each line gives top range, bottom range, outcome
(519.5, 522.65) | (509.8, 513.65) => 1.05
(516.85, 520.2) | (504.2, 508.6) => 0.91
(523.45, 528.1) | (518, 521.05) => 1.17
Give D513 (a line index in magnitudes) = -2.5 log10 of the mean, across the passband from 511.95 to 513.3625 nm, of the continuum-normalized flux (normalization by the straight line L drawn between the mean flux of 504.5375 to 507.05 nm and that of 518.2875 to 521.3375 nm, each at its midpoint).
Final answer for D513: 0.02 mag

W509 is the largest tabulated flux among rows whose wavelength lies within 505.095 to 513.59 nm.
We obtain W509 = 23.52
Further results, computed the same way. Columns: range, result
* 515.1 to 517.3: 20.94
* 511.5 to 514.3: 22.22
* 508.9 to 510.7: 22.36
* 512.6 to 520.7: 22.1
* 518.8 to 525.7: 24.98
